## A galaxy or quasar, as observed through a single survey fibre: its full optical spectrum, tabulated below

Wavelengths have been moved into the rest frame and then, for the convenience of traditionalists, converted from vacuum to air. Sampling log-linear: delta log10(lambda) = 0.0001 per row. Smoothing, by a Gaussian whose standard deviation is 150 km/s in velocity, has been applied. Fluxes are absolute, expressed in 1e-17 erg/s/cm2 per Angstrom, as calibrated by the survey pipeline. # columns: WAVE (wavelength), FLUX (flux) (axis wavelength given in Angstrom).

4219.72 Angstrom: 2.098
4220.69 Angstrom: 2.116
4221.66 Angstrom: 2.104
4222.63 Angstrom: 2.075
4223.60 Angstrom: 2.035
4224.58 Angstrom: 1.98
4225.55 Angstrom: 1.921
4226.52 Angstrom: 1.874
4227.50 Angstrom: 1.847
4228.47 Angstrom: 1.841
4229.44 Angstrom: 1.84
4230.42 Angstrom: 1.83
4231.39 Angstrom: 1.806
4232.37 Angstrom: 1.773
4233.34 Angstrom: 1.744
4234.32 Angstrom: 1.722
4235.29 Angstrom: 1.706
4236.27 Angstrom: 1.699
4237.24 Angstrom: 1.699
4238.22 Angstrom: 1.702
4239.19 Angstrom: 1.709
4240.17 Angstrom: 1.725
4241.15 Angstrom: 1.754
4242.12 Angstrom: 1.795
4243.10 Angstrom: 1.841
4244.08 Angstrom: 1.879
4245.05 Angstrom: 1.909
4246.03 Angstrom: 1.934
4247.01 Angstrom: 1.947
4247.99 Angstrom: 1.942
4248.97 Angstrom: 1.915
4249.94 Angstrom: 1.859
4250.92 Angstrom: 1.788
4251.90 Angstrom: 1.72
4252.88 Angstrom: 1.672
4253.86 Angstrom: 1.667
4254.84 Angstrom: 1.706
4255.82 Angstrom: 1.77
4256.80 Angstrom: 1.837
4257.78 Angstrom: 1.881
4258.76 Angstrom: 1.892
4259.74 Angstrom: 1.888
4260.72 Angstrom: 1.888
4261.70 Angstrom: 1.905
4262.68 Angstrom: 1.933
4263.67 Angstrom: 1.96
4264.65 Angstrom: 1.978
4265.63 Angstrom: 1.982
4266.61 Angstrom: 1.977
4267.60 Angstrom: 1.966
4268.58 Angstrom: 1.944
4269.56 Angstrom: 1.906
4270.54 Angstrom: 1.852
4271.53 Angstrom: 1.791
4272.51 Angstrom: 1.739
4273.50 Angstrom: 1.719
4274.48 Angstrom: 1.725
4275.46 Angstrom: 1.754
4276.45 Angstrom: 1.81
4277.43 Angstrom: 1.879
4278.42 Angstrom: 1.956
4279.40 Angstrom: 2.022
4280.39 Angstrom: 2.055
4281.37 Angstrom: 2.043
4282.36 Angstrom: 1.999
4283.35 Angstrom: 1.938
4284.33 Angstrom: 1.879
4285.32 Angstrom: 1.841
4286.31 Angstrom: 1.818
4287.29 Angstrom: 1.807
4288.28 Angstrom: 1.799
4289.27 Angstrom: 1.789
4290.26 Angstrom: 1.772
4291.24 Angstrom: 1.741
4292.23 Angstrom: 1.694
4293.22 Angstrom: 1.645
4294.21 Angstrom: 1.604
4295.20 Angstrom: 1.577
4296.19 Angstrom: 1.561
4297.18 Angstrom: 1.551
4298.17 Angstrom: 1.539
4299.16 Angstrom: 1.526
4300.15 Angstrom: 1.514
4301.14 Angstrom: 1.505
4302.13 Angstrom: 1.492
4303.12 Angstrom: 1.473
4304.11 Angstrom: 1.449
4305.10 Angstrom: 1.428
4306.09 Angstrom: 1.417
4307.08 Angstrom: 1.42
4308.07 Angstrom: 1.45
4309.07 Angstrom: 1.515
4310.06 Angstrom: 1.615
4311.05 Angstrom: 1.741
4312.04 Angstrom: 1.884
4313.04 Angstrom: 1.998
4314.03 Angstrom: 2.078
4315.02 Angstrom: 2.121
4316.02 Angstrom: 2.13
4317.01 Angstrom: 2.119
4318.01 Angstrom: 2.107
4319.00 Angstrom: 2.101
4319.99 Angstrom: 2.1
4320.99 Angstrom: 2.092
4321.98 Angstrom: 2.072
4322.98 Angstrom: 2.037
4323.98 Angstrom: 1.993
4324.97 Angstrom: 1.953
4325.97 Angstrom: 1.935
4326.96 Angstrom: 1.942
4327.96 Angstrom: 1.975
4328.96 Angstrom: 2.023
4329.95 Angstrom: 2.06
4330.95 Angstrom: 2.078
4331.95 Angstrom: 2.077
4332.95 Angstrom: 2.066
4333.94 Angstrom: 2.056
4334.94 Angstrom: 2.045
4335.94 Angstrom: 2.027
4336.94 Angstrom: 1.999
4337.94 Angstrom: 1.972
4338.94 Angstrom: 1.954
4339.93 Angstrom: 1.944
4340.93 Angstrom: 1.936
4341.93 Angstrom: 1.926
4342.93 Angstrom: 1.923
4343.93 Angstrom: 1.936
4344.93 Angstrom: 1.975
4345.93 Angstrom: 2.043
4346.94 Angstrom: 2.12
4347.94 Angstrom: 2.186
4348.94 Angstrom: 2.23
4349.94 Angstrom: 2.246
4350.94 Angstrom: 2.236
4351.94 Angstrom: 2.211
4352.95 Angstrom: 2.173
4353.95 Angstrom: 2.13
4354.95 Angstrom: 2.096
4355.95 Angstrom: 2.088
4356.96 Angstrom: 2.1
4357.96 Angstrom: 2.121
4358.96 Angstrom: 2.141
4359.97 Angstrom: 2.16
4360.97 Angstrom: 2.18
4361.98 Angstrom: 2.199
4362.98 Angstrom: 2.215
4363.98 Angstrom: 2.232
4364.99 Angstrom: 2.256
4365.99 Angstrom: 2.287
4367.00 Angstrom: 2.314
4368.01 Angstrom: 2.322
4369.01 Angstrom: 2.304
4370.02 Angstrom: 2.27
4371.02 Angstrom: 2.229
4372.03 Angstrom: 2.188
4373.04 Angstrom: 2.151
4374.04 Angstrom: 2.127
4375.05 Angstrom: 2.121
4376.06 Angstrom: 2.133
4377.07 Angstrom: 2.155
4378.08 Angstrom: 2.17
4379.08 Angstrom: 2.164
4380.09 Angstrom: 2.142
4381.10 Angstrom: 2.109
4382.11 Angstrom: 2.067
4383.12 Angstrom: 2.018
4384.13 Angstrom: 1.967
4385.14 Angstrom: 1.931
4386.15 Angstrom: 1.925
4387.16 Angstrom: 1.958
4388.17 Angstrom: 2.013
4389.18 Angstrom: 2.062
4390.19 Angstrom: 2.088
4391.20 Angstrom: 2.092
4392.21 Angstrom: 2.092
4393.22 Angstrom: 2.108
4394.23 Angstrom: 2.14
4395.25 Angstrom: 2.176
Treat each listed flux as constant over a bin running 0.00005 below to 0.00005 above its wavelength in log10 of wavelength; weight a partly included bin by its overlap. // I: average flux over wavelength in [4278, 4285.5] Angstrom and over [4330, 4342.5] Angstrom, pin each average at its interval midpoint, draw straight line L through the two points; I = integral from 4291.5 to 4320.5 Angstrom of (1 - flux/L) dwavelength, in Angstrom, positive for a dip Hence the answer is 4.2 Angstrom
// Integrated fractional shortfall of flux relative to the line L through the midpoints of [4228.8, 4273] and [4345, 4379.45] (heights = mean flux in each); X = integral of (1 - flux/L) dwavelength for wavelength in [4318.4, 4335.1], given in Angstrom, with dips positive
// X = 0.3 Angstrom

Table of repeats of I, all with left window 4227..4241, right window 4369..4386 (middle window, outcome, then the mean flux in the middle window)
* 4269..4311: 4.3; 1.71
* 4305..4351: 0.8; 1.97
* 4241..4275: -0.6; 1.85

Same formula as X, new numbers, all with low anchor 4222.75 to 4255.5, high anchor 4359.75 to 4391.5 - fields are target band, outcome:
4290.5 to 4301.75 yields 2.1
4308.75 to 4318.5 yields 0.3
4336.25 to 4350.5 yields 0.3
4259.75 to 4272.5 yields -0.2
